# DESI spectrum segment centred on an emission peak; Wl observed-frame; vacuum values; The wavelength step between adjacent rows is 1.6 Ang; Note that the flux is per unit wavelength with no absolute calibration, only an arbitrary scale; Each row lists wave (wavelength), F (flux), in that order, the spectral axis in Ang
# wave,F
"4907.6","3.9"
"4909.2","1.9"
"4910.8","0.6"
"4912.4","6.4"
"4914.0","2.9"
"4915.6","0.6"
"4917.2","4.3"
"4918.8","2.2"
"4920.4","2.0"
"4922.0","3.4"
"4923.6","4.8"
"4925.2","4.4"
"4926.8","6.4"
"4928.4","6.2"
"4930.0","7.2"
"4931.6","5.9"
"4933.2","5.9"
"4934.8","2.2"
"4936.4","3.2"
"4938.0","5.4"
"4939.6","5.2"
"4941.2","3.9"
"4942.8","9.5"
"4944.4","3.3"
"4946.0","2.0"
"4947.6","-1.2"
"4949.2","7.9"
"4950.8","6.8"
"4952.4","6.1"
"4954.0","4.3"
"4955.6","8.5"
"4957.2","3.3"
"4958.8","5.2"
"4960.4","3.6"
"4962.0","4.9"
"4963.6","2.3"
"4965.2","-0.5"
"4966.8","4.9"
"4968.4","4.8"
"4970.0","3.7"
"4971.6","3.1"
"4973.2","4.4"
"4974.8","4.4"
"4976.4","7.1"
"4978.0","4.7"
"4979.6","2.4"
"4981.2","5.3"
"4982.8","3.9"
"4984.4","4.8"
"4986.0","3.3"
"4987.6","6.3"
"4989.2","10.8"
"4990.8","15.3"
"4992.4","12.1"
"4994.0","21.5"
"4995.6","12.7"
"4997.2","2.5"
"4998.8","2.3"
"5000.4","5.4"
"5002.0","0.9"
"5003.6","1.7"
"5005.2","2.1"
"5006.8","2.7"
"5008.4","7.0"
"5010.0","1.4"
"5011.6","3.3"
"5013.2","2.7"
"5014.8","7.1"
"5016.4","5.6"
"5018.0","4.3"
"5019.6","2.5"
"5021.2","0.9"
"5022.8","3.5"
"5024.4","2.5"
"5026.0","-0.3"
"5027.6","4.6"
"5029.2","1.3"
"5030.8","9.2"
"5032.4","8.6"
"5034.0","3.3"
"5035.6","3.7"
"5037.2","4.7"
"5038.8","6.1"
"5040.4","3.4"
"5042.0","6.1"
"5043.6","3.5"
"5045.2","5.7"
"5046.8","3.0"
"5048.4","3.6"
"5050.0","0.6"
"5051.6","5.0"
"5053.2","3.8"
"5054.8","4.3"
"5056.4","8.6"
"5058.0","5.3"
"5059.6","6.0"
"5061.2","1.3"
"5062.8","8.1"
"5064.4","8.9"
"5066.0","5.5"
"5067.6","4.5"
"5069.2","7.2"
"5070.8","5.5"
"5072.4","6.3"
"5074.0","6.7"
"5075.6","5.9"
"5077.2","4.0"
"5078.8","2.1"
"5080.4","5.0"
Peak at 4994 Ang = [O II] 3727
